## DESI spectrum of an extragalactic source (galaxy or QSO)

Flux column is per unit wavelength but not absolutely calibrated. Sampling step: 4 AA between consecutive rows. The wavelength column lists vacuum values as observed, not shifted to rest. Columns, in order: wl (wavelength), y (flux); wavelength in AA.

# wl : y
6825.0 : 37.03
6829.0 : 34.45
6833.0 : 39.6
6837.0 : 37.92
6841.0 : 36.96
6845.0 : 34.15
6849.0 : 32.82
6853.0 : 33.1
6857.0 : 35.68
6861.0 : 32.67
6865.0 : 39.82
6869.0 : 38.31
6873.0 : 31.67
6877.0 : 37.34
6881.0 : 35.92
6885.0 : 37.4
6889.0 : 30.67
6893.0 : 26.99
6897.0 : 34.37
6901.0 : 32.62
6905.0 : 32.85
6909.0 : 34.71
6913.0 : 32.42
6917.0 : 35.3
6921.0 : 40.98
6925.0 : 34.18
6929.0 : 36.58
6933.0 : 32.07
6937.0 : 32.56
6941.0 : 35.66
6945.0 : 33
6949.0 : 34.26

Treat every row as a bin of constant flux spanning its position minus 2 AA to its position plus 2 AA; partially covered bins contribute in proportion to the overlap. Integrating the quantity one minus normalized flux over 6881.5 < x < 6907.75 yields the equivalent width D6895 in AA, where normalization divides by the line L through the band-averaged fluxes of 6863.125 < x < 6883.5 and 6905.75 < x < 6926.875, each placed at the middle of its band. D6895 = 2.4 AA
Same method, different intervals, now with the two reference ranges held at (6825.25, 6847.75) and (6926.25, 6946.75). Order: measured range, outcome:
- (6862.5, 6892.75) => 0.2 AA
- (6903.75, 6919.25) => 0.3 AA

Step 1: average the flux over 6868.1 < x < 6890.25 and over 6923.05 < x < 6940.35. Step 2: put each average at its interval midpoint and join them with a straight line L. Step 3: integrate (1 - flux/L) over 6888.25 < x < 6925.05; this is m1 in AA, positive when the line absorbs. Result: 1.0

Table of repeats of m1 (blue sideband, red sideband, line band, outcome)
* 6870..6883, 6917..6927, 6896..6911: 1.1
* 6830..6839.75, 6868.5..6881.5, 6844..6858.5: 1.3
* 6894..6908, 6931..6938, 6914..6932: -2.1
